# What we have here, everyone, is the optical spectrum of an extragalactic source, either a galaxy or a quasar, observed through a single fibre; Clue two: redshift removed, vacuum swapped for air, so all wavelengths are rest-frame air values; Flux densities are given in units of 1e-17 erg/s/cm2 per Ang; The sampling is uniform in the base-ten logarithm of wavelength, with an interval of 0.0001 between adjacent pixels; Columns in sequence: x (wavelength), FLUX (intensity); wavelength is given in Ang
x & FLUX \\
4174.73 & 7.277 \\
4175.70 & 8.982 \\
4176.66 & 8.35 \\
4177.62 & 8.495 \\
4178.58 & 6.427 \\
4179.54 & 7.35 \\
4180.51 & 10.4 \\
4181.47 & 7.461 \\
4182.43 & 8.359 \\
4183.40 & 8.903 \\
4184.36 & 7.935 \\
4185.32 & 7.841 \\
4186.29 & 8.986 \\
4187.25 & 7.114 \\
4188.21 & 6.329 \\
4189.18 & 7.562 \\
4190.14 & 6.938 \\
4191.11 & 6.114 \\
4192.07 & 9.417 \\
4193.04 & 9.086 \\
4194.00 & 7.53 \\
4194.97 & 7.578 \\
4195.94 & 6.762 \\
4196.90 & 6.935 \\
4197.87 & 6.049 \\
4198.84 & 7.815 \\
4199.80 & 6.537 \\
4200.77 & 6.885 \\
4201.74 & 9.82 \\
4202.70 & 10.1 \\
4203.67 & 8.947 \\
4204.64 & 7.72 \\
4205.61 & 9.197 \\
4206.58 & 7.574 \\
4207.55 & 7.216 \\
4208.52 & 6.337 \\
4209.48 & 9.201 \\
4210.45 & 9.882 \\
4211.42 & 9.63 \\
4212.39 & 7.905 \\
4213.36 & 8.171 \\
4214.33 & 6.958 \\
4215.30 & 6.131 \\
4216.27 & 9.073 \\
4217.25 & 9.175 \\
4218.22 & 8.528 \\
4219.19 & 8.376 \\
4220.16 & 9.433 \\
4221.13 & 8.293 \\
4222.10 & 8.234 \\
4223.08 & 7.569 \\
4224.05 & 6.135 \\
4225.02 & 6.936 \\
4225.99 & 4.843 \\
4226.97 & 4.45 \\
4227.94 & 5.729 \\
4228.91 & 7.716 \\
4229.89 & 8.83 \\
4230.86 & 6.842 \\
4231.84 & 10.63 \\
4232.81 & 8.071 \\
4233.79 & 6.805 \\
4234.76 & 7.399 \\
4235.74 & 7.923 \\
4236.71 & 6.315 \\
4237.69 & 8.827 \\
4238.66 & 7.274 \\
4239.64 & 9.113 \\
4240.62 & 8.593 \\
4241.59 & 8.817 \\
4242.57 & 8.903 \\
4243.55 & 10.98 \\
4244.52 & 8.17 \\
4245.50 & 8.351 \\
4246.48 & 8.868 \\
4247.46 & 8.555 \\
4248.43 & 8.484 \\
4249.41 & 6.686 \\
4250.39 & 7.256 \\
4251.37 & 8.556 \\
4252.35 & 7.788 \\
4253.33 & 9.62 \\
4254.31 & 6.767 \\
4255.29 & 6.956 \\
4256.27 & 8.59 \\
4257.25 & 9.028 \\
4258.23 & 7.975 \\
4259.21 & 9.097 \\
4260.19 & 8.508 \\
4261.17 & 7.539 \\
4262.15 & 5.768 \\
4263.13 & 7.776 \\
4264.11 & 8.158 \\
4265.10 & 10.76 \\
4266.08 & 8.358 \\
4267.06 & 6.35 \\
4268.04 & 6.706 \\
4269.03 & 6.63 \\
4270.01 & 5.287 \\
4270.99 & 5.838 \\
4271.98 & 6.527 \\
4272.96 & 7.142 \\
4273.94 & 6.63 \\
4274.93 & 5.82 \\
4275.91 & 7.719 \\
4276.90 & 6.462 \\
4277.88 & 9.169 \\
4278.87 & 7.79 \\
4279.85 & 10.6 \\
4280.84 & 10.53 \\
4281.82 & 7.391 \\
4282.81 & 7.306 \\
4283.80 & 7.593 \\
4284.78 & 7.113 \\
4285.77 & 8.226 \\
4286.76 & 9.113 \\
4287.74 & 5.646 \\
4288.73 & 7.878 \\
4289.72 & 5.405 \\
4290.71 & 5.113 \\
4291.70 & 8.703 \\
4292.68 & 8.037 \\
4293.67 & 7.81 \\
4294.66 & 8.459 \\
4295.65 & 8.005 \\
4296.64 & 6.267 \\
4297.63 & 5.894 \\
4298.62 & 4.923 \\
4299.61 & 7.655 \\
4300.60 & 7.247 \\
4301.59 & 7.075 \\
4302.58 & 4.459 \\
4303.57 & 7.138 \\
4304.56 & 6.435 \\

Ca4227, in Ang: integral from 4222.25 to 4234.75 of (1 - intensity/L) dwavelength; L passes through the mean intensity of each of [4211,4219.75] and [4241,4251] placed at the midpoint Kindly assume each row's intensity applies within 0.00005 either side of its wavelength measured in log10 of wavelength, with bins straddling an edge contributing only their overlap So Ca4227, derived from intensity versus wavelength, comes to 1.87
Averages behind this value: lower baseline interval 8.21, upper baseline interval 8.51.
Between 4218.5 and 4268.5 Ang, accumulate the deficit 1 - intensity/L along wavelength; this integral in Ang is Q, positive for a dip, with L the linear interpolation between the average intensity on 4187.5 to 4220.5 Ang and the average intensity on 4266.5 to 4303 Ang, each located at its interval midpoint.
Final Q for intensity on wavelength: -2.38 Ang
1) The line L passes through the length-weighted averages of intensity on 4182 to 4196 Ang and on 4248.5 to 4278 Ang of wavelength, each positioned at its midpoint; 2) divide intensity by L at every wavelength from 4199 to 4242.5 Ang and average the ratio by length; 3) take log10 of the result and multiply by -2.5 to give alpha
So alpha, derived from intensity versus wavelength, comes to -0.04 mag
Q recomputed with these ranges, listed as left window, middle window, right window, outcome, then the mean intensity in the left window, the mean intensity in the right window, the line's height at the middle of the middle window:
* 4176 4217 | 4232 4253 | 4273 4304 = -1.6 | 7.94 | 7.32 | 7.63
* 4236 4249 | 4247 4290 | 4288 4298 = 0.8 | 8.54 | 7.13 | 7.82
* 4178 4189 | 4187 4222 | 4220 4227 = -2.5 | 7.91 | 7.03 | 7.45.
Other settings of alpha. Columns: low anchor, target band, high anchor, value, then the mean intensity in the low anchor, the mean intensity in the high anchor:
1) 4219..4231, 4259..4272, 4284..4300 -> -0.03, 7.17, 7.15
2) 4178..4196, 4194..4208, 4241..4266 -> 0.02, 7.82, 8.32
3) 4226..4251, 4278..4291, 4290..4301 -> -0.07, 7.93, 7.07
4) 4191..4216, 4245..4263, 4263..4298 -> -0.05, 7.94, 7.45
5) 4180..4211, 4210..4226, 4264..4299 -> -0.03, 7.96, 7.37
